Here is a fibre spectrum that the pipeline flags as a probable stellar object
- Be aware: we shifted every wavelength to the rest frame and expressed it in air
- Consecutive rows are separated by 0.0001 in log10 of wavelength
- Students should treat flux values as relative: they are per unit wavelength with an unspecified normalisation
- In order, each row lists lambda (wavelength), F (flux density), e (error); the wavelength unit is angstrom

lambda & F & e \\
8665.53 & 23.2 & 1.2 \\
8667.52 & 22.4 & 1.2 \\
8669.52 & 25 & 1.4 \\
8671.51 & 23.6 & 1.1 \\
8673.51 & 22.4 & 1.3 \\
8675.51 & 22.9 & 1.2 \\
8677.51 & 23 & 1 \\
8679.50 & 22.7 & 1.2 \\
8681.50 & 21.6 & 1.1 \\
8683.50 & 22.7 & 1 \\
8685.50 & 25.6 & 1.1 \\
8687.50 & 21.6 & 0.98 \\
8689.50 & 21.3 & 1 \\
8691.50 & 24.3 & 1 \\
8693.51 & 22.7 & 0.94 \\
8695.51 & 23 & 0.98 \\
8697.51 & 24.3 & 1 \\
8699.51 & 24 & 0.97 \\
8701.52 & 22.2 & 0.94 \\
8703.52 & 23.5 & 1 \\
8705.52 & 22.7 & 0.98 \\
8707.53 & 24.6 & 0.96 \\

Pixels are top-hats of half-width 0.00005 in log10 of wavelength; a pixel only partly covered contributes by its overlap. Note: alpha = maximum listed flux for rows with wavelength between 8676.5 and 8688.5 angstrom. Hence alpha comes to 25.6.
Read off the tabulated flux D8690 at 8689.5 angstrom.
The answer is 21.3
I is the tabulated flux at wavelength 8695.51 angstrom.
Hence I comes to 23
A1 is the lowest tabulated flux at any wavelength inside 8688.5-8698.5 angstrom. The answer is 21.3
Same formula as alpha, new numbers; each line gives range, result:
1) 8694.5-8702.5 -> 24.3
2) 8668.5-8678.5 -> 25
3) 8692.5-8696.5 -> 23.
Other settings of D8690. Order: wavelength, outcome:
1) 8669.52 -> 25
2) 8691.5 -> 24.3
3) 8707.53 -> 24.6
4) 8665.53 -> 23.2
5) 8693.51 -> 22.7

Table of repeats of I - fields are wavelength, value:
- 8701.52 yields 22.2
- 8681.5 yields 21.6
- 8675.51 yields 22.9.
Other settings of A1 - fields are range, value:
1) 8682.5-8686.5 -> 22.7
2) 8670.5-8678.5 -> 22.4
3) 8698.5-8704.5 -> 22.2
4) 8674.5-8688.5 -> 21.6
